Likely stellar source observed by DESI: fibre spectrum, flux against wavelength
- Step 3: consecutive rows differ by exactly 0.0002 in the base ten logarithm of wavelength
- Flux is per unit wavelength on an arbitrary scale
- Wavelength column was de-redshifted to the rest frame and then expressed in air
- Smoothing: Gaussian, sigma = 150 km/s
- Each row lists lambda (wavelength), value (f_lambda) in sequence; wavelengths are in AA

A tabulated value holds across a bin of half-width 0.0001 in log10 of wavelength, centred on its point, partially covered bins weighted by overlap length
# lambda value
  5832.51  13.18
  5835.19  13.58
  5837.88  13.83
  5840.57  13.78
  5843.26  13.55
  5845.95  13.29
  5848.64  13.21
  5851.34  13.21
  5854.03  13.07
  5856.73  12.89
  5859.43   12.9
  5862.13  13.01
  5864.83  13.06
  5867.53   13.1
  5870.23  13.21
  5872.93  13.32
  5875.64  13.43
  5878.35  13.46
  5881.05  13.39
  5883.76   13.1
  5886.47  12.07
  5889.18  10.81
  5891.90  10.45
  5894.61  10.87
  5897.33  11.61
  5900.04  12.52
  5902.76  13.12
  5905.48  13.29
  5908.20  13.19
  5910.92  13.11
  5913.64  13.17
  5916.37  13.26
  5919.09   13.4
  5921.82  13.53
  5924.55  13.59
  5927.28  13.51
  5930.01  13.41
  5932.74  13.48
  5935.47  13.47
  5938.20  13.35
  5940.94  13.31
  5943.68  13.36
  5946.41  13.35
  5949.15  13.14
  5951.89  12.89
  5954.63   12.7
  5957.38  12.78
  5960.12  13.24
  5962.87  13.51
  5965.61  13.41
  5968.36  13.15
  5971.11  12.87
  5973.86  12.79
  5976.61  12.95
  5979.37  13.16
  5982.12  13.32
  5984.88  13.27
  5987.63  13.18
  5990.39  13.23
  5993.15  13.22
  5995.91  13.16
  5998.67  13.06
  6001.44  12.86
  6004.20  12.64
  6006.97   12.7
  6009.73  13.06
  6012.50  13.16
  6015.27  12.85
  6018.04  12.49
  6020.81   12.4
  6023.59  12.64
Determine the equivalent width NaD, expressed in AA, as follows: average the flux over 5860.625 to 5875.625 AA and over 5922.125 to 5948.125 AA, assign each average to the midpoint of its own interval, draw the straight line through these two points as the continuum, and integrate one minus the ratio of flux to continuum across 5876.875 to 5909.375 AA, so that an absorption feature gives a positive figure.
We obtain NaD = 2.3 AA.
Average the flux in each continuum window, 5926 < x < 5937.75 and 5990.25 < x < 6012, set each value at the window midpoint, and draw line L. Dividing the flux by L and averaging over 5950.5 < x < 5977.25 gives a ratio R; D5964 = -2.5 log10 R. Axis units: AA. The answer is 0.02 mag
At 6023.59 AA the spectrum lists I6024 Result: 12.64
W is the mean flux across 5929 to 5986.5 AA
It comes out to 13.2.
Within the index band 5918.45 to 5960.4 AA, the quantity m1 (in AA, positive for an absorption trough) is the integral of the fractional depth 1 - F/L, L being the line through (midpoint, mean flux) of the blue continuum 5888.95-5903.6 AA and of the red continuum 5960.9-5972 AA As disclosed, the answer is -2.3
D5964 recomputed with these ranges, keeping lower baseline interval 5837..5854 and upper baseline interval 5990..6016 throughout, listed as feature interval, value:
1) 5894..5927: 0.02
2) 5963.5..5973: -0.01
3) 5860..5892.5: 0.05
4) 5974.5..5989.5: -0.01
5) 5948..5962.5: 0.01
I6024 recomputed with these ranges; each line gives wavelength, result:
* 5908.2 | 13.19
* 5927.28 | 13.51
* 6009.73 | 13.06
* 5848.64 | 13.21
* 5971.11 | 12.87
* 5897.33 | 11.61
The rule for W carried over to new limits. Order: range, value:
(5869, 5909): 12.5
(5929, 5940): 13.4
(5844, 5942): 13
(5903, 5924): 13.3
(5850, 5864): 13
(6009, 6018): 12.9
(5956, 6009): 13.1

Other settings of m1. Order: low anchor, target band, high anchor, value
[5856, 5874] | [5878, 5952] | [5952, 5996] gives 1.1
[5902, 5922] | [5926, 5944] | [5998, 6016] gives -0.3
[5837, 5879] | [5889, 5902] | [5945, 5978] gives 1.8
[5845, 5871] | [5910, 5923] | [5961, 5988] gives -0.2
